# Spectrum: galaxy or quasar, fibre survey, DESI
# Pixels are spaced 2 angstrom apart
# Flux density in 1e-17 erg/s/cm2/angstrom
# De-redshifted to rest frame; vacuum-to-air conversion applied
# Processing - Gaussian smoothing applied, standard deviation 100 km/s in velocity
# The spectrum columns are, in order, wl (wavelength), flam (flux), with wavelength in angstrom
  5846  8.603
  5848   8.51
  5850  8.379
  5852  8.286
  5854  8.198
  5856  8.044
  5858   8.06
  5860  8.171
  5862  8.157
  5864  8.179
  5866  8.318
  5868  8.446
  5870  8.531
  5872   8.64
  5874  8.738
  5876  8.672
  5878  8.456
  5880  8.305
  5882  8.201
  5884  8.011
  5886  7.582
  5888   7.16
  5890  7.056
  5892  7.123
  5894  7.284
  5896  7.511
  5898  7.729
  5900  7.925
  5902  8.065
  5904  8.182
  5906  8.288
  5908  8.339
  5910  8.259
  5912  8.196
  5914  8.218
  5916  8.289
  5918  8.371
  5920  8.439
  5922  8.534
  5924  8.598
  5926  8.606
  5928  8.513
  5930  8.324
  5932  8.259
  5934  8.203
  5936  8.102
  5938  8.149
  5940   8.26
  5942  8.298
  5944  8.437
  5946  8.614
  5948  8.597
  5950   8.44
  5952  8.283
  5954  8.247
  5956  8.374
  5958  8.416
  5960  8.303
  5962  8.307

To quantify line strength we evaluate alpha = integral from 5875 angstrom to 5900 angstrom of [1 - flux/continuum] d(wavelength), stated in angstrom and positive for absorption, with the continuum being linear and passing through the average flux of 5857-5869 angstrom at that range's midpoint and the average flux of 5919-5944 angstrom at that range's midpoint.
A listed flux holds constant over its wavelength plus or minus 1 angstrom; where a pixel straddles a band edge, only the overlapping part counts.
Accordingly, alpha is 1.5 angstrom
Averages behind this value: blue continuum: 8.22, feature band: 7.76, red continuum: 8.36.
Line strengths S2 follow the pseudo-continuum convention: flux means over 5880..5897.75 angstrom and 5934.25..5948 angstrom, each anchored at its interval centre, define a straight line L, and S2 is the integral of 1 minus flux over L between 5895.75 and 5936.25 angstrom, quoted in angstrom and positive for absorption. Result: -1.53 angstrom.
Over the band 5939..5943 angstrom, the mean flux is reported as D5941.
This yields 8.28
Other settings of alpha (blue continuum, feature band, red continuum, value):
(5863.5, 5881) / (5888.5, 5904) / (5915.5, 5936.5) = 1.63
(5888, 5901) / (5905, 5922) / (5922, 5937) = -0.80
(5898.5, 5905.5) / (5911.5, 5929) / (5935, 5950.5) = -0.50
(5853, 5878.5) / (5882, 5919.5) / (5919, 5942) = 2.13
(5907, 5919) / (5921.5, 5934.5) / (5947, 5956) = -0.18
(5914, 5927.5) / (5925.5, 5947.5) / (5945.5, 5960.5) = 0.23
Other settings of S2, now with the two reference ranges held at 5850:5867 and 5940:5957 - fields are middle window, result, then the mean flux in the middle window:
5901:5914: 0.1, 8.22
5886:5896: 1.2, 7.23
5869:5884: -0.4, 8.47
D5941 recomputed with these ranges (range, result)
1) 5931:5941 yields 8.19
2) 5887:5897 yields 7.23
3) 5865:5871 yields 8.43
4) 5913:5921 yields 8.33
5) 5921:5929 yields 8.56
